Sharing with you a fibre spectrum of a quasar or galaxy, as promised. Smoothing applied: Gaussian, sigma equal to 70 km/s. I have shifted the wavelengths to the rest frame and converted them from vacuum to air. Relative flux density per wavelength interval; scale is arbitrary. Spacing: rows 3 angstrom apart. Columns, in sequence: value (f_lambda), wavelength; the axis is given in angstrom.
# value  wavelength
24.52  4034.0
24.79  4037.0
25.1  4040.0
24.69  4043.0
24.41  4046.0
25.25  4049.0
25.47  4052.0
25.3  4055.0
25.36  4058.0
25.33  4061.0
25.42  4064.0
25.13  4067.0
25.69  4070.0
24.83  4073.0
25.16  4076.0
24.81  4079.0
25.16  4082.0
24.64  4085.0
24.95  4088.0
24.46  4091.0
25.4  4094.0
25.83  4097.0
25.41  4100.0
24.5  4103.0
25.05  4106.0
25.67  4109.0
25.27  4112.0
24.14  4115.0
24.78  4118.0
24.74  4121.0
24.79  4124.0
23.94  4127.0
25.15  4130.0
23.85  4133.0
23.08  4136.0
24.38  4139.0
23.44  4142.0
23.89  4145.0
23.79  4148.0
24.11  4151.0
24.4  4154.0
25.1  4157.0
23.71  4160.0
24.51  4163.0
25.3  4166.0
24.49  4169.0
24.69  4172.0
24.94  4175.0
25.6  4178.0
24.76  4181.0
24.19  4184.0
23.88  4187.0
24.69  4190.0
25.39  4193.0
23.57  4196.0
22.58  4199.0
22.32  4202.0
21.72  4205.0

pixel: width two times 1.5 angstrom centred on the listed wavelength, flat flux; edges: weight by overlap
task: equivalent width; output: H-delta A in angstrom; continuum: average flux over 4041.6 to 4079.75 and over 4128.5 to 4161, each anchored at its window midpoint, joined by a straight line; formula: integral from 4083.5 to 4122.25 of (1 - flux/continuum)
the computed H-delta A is -0.6 angstrom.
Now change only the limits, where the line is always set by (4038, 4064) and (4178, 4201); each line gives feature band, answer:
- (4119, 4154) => 0.61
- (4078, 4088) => 0.01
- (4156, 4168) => -0.12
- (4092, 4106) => -0.24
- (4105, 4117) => -0.14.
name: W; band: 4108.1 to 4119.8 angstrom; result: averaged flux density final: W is 24.9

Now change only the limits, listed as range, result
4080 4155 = 24.6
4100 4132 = 24.8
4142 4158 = 24.2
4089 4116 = 25.1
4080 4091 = 24.8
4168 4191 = 24.7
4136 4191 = 24.4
